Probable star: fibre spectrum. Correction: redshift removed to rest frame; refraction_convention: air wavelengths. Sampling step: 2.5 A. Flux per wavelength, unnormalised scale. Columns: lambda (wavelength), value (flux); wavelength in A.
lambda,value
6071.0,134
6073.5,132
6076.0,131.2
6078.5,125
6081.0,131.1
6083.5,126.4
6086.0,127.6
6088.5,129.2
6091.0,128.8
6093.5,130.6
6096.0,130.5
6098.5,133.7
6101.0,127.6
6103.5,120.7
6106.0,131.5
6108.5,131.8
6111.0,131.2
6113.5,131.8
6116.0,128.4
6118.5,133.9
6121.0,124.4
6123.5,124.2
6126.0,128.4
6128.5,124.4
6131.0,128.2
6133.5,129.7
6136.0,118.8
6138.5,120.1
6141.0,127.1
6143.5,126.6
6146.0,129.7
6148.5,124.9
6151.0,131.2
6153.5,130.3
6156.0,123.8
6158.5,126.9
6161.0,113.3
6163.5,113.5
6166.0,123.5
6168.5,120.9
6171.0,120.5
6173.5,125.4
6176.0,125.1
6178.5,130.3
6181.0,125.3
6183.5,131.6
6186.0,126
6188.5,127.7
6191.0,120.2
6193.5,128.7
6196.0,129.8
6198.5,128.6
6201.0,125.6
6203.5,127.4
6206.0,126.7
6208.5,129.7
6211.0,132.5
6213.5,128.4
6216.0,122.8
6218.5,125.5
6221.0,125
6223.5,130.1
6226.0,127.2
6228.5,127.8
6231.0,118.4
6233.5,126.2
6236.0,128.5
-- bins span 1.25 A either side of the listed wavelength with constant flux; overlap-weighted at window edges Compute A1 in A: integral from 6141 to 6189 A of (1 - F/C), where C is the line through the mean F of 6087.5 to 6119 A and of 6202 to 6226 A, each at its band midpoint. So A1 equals 1.3 A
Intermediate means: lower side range 130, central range 125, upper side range 128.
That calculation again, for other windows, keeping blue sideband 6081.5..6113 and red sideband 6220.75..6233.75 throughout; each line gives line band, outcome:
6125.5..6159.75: 0.4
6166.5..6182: 0.3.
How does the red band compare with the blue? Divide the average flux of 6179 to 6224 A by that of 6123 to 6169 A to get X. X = 1.02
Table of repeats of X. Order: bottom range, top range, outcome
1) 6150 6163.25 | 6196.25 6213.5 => 1.04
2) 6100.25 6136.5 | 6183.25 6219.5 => 1.00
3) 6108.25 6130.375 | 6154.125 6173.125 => 0.94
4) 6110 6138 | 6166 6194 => 0.98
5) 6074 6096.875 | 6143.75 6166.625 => 0.96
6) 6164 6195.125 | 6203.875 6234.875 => 1.01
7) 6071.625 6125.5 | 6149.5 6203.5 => 0.97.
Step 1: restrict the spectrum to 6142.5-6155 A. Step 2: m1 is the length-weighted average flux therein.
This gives 128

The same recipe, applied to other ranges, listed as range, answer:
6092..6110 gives 130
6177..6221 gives 127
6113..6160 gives 127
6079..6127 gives 129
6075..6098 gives 129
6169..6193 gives 126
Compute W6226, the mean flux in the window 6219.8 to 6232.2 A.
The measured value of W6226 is 126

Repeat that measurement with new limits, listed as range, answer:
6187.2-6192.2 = 124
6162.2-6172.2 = 120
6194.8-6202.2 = 128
